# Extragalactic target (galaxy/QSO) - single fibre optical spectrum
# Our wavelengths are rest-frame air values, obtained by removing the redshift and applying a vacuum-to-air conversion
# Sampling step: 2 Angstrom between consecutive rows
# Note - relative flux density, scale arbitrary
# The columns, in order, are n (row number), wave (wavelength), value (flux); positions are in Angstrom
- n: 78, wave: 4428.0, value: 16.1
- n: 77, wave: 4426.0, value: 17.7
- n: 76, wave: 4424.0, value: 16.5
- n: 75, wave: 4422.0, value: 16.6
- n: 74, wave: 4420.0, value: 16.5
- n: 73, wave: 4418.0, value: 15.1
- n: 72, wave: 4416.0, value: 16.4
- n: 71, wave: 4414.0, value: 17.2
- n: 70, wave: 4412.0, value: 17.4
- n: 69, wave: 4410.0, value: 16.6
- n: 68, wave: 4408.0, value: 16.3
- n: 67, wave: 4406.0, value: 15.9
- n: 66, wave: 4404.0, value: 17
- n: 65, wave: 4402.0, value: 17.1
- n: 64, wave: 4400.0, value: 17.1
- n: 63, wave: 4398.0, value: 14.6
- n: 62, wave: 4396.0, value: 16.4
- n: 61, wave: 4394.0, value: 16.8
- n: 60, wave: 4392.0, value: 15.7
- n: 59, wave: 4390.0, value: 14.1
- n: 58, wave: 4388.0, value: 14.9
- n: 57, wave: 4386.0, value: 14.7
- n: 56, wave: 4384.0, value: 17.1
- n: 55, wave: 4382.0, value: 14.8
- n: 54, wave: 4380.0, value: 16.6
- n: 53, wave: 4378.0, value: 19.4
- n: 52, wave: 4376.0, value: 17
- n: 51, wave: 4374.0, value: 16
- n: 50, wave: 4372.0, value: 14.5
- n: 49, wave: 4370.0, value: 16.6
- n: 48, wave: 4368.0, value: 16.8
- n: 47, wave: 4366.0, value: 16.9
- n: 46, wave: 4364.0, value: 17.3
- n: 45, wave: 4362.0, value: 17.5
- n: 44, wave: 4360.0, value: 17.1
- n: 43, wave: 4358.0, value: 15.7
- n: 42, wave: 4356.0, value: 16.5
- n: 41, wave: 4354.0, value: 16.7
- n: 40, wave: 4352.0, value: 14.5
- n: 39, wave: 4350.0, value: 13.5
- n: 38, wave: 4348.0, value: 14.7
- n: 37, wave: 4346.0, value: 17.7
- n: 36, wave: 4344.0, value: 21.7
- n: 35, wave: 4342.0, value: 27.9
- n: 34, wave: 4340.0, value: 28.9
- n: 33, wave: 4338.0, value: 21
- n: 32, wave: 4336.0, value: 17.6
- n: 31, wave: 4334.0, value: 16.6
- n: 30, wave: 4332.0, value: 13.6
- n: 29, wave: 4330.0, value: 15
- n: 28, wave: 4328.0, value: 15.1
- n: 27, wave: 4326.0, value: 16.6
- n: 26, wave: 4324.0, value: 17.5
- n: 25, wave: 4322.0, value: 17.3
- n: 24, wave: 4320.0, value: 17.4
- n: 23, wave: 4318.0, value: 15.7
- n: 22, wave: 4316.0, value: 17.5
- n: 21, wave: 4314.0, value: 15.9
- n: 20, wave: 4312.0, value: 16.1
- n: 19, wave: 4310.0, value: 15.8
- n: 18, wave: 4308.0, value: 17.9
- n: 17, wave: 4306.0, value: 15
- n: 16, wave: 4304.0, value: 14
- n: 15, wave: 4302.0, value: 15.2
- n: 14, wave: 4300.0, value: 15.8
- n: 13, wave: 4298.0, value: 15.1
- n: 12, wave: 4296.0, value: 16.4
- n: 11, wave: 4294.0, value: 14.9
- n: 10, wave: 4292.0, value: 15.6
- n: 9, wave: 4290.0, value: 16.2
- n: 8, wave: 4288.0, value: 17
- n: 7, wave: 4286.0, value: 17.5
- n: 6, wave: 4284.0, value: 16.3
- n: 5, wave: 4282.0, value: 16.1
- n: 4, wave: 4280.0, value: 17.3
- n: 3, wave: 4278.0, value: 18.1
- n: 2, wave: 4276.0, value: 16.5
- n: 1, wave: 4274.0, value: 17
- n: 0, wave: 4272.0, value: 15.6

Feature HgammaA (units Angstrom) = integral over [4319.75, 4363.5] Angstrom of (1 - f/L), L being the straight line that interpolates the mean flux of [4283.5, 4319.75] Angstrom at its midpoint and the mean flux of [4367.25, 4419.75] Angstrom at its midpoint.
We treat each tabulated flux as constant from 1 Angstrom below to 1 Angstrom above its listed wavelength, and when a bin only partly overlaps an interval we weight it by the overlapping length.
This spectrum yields -4.40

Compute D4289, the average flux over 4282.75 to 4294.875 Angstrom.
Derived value 16.3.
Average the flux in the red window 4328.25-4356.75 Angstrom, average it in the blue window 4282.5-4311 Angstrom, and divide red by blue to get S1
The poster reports 1.14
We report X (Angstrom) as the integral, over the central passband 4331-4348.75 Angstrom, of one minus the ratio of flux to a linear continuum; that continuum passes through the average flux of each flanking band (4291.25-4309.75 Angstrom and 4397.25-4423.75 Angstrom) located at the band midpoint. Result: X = -4.6 Angstrom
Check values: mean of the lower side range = 15.6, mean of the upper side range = 16.5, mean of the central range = 20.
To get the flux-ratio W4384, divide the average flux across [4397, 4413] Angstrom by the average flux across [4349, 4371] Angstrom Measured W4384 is 1.0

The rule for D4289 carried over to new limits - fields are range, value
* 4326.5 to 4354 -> 18.2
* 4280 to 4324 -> 16.2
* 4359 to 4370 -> 17.1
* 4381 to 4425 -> 16.1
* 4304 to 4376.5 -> 17.2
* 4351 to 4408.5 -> 16.3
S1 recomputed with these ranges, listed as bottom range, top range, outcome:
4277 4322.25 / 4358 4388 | 1.02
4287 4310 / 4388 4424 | 1.03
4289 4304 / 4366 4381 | 1.08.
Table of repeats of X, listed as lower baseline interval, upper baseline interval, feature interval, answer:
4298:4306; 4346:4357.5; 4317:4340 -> -3.0 Angstrom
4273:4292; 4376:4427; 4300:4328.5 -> 0.8 Angstrom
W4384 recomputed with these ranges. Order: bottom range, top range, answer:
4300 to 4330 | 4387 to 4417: 1.00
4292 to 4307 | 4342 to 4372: 1.11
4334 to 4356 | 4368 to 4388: 0.85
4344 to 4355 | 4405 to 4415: 1.04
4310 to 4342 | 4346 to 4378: 0.92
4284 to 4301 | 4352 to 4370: 1.04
